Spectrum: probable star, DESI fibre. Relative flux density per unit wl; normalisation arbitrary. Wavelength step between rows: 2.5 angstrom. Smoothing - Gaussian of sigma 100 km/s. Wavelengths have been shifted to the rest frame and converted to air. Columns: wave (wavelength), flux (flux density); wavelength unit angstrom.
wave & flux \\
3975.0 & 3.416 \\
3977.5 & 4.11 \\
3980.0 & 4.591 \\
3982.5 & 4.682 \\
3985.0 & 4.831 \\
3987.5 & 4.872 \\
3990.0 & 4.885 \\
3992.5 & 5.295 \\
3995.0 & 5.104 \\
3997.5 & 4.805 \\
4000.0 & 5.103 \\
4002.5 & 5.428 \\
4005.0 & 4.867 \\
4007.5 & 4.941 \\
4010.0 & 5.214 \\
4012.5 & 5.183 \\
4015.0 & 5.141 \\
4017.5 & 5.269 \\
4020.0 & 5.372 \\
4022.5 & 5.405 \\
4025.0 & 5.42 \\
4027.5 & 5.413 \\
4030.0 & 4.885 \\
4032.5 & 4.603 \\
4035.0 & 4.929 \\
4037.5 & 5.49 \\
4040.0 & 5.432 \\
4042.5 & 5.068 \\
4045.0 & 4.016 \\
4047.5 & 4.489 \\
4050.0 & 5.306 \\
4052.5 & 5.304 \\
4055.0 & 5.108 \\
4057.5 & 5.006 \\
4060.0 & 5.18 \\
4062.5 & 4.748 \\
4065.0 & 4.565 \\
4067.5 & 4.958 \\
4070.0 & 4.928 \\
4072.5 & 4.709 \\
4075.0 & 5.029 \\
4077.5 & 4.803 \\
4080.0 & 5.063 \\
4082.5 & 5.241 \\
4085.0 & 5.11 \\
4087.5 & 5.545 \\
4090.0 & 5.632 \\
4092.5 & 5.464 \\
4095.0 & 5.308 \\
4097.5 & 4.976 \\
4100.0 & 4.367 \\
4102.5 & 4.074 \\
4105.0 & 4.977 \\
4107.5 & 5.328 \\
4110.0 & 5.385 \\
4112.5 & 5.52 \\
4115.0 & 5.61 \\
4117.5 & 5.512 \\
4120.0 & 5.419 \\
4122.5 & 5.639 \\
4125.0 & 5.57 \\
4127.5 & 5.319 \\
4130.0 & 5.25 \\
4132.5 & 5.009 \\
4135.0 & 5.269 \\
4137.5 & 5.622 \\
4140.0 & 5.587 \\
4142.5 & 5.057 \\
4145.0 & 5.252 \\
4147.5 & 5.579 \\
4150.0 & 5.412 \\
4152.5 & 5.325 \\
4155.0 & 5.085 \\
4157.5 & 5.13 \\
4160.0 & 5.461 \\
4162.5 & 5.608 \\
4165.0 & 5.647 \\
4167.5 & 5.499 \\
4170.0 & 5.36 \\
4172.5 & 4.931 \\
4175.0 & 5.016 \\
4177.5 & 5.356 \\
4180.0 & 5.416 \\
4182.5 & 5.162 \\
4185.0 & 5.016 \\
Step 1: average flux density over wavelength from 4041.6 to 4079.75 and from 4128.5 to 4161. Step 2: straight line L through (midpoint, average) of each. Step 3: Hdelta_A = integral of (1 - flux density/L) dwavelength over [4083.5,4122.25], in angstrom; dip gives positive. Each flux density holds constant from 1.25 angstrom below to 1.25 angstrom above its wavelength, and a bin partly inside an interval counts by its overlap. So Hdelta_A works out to -1.0 angstrom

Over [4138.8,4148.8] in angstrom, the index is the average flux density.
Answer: 5.37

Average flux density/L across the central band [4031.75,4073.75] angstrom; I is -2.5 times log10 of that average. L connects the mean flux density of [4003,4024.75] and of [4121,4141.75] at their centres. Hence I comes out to 0.07 mag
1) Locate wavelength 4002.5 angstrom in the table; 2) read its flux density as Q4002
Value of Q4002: 5.428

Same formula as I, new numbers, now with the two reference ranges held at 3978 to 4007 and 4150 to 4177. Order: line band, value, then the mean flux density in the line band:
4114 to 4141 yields -0.04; 5.43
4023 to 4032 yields -0.04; 5.2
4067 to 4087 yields 0.03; 5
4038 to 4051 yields 0.03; 4.89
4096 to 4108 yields 0.10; 4.72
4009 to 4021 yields -0.05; 5.23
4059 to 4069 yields 0.05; 4.86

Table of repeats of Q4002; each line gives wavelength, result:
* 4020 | 5.372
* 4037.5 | 5.49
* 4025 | 5.42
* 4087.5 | 5.545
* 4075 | 5.029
